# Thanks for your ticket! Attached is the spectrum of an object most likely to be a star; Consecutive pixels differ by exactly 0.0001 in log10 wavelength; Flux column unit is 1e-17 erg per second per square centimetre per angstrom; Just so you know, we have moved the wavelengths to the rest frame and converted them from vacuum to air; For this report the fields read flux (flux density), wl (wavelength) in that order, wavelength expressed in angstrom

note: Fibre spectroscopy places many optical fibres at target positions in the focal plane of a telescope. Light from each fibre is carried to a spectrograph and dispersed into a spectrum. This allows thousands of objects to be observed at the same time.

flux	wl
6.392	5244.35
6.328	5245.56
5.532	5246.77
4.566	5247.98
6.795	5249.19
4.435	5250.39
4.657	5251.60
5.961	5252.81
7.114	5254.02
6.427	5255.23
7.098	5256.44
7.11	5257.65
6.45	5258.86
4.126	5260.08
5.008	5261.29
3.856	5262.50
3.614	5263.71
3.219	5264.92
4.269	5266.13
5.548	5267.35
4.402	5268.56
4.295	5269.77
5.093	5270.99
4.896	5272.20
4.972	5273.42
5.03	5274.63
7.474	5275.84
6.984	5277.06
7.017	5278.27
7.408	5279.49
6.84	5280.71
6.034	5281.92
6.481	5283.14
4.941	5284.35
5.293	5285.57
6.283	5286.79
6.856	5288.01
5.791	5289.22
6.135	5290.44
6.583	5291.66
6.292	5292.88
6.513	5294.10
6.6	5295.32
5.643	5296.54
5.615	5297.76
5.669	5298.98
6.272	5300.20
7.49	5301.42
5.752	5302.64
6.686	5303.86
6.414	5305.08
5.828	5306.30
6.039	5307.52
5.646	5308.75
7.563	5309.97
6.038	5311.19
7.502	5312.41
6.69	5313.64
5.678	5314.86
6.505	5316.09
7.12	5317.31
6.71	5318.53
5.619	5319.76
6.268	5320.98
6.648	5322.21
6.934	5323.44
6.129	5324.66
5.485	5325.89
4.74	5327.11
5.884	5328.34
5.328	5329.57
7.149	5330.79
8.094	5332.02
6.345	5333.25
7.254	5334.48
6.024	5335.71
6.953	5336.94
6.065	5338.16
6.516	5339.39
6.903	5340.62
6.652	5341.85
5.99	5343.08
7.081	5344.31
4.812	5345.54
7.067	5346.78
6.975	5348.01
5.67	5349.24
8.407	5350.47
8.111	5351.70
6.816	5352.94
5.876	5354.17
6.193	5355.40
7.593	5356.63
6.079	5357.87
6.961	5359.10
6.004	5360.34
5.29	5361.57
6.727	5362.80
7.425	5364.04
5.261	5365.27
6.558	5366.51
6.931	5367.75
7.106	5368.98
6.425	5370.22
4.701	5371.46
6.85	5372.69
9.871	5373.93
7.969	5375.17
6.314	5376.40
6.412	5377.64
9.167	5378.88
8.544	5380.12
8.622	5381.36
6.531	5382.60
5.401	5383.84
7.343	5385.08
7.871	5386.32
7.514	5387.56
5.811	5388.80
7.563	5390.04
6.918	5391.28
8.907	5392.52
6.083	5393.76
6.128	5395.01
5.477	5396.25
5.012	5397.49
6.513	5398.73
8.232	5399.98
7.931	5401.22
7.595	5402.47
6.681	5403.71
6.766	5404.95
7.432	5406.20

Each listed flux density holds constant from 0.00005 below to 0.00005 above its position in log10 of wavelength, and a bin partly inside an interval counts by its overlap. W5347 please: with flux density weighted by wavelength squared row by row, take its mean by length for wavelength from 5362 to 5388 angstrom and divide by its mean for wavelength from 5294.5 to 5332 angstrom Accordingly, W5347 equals 1.16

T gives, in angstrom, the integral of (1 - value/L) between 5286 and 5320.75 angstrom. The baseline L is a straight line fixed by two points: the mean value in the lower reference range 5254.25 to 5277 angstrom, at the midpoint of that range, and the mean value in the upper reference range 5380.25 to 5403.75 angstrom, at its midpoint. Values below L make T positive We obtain -3.47 angstrom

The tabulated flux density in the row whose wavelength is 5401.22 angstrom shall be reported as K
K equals 7.931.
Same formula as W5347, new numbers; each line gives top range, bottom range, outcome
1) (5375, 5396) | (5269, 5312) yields 1.22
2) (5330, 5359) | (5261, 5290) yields 1.25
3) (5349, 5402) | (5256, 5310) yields 1.23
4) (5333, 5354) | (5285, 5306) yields 1.09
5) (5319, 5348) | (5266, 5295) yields 1.09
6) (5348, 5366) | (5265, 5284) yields 1.20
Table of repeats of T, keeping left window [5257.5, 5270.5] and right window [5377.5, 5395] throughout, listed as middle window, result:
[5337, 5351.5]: -0.5 angstrom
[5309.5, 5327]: -1.9 angstrom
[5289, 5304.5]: -2.6 angstrom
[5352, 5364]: 0.4 angstrom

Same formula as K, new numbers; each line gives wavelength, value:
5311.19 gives 6.038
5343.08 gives 5.99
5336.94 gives 6.953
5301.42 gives 7.49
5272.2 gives 4.896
